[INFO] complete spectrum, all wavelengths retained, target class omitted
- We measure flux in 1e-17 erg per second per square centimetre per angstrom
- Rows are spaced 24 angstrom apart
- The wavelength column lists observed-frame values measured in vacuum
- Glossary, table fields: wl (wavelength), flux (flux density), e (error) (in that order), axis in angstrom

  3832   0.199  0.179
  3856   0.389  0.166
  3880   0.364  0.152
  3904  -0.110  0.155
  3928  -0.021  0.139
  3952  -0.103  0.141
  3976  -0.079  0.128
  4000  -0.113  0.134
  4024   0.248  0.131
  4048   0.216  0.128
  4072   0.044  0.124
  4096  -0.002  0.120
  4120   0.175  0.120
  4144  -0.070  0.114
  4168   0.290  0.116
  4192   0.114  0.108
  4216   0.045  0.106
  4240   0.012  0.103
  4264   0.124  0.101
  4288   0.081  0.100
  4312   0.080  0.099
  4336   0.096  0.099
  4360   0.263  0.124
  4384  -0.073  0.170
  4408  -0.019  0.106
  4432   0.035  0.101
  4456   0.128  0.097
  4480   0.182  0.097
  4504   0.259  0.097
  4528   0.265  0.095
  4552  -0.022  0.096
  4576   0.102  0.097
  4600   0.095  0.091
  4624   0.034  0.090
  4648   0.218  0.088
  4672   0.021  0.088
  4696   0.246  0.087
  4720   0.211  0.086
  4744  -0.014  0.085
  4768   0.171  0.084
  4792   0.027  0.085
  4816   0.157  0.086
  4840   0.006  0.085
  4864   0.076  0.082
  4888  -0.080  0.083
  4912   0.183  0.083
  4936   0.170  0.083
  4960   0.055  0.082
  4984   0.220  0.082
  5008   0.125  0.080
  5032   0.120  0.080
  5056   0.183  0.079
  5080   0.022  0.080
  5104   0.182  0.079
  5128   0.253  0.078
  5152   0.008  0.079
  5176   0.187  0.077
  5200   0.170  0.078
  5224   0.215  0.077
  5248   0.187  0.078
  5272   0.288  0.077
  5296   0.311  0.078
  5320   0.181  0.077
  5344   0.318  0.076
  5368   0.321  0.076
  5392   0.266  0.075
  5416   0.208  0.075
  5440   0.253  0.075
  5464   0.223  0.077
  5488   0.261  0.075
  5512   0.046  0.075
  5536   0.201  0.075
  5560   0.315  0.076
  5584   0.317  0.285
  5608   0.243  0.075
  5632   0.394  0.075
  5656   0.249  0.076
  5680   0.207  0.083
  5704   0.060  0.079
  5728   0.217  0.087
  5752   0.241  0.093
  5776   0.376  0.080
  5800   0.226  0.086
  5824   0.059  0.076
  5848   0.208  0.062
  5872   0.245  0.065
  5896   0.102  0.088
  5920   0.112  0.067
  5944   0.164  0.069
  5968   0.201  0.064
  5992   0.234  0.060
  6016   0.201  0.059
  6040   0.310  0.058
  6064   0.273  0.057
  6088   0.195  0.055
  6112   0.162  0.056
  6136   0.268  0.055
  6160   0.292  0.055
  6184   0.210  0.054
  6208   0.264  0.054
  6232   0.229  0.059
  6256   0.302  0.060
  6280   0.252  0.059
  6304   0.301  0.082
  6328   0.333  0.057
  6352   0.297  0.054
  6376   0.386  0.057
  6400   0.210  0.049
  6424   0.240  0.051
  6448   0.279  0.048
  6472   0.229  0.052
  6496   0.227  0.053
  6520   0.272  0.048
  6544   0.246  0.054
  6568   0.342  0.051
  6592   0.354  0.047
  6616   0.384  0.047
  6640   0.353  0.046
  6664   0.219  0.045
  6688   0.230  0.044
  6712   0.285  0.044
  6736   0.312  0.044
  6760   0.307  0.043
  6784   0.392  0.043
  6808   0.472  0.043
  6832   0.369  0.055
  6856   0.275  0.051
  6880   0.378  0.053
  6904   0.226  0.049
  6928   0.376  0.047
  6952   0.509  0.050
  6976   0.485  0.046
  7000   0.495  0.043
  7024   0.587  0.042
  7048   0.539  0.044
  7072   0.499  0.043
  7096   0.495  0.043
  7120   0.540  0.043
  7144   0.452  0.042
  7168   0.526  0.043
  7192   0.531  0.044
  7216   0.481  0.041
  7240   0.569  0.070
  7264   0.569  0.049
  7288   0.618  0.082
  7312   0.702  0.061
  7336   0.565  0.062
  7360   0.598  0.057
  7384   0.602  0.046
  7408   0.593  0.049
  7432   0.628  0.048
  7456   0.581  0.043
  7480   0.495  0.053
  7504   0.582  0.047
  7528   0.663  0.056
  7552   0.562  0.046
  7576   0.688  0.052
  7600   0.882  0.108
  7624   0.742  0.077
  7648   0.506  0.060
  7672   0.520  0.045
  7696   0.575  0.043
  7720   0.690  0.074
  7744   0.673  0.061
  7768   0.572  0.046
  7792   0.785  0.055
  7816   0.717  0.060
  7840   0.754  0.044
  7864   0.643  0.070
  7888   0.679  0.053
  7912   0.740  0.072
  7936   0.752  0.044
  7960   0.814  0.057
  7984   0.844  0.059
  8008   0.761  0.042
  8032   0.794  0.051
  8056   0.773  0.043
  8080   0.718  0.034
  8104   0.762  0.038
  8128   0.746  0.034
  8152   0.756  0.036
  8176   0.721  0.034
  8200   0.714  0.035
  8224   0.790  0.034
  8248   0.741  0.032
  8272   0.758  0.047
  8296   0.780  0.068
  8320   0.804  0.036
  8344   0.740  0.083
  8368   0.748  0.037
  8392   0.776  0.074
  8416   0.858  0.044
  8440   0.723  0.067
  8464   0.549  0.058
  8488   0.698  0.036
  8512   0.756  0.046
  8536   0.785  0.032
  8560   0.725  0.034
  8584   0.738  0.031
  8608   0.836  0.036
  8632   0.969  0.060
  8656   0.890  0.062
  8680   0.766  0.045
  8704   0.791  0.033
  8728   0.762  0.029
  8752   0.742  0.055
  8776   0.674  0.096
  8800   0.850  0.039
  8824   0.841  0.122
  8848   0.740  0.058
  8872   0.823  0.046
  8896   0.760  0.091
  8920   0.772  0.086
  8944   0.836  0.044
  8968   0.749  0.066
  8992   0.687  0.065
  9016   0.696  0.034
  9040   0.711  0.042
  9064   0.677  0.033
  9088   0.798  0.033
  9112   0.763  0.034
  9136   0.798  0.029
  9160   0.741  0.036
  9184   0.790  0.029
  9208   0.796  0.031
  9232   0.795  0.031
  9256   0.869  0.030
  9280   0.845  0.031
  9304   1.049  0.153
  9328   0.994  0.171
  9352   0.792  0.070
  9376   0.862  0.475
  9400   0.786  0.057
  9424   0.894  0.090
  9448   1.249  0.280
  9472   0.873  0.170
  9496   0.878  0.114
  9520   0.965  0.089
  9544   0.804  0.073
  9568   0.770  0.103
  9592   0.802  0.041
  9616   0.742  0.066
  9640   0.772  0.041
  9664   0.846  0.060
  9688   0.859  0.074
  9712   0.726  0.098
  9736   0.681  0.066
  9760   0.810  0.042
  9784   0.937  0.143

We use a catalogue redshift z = 0.740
